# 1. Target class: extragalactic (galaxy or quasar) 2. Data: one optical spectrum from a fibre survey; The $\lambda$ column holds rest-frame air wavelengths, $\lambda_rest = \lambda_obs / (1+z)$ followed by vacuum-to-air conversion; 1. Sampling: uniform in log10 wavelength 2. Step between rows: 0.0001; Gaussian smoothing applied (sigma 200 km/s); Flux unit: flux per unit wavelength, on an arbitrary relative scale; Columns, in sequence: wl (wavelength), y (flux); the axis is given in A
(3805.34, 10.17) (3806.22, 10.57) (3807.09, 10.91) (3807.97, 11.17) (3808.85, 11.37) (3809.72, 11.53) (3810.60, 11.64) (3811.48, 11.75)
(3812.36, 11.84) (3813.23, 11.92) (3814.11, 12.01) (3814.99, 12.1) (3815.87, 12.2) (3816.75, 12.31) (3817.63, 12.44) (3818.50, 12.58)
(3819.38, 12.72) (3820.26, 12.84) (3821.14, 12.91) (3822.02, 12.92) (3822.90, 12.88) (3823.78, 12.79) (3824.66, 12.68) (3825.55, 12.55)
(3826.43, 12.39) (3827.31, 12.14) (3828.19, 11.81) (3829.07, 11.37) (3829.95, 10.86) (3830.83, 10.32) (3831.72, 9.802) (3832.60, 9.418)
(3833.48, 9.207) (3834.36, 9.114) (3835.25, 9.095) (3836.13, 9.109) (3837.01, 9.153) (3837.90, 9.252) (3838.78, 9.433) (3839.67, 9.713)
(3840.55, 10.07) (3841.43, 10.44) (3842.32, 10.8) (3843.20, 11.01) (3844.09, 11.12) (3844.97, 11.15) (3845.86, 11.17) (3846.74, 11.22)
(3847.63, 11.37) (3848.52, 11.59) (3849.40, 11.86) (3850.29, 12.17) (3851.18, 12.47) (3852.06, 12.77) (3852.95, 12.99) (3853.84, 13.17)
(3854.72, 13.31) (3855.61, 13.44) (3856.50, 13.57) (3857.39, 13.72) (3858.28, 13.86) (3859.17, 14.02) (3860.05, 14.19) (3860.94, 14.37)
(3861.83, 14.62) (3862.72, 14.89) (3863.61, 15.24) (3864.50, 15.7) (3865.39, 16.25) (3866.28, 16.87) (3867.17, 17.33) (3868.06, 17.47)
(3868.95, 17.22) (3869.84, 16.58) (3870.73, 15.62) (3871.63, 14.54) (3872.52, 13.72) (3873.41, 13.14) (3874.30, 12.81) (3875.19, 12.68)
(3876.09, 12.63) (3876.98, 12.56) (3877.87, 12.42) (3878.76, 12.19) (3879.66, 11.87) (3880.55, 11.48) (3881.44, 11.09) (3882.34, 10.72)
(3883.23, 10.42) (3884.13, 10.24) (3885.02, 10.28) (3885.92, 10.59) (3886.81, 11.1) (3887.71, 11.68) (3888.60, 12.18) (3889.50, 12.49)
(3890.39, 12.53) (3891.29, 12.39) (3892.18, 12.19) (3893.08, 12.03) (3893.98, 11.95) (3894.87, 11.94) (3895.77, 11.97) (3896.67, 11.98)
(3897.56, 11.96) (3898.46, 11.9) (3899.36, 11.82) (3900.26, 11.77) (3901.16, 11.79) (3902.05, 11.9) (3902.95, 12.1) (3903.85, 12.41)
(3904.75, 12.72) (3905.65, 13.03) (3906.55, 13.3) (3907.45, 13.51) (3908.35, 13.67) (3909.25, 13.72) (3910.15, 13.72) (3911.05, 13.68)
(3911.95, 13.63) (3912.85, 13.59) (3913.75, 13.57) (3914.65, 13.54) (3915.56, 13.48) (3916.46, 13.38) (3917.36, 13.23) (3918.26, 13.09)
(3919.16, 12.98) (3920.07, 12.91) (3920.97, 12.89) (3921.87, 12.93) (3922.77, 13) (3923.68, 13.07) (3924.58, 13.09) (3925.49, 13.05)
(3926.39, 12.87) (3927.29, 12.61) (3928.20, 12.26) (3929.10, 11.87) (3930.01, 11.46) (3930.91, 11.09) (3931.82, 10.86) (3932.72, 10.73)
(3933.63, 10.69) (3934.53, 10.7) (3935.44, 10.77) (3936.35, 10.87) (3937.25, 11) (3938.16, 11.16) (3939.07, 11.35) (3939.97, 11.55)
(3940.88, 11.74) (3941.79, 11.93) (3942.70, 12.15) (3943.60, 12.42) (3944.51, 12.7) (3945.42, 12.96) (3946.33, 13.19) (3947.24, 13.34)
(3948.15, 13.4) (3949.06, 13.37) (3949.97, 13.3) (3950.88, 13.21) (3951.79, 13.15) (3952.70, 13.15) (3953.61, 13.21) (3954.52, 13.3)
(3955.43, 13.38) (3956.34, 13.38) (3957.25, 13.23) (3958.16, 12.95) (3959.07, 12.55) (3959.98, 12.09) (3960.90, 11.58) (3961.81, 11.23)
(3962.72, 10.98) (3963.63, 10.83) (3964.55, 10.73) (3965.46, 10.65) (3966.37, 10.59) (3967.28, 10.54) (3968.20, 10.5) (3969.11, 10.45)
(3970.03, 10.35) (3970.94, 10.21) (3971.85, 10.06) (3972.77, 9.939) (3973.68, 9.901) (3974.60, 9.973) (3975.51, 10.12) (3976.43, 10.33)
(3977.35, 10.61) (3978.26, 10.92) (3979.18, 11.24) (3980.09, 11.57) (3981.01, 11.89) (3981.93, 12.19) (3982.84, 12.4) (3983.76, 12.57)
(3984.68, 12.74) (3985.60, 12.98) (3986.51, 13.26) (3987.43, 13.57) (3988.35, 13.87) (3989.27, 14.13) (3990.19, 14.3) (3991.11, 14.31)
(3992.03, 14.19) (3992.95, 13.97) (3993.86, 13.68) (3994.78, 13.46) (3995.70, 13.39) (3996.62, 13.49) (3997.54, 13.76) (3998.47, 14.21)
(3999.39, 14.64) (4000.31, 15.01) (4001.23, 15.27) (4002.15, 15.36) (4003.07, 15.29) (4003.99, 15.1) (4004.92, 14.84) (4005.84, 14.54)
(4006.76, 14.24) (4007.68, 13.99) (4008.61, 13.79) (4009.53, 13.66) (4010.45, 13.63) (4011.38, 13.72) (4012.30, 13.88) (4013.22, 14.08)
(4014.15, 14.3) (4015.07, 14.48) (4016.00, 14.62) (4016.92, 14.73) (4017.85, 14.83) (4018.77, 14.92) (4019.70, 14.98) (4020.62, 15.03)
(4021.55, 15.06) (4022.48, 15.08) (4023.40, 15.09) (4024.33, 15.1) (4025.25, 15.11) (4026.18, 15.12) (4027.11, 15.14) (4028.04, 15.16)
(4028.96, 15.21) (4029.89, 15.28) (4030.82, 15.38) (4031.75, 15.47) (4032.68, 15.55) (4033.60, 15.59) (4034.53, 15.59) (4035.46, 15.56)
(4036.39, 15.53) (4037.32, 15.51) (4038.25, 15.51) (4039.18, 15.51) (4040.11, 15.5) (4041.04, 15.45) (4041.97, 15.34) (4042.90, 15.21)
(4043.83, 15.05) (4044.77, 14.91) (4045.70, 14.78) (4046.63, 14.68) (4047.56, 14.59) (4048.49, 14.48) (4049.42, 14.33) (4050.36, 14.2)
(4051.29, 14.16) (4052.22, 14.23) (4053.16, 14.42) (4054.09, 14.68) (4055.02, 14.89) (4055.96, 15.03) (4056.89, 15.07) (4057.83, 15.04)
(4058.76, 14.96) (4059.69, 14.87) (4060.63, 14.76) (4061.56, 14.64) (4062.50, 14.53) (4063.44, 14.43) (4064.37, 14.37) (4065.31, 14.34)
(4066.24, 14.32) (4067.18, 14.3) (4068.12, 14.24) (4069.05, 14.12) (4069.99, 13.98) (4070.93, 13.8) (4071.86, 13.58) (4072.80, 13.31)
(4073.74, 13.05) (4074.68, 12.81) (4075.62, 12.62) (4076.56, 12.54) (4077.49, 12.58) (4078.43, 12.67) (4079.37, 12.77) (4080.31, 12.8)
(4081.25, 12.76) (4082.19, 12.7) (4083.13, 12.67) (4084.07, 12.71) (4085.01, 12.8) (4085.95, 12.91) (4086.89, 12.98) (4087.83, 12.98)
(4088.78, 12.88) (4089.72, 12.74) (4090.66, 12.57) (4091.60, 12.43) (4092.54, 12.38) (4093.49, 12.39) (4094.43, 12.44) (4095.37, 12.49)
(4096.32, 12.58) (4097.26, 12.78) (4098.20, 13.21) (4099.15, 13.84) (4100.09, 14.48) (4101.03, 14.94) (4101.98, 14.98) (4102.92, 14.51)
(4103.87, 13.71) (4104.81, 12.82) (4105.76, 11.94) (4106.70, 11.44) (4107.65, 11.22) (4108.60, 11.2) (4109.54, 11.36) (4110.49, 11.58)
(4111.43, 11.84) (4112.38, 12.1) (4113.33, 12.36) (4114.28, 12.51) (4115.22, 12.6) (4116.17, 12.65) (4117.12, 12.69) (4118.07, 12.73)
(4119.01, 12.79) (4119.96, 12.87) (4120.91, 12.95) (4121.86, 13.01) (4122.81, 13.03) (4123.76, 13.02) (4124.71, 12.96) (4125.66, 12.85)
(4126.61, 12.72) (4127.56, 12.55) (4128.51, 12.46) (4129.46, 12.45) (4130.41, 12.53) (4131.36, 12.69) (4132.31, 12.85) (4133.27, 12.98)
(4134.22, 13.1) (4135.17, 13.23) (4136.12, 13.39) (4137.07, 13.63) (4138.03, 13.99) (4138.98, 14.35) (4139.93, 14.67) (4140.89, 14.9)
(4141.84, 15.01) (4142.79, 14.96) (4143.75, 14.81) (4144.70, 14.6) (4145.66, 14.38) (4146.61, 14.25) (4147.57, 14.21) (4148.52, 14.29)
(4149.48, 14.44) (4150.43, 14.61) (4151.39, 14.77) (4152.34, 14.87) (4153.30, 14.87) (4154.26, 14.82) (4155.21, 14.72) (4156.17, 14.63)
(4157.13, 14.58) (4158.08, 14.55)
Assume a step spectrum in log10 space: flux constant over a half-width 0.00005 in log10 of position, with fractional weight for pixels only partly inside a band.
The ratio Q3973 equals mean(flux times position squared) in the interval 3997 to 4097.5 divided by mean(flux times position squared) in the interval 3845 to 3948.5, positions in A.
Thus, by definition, 1.2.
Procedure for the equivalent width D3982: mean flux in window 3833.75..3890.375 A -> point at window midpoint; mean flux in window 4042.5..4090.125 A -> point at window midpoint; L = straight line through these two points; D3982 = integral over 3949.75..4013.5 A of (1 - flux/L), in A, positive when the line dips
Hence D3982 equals 3.0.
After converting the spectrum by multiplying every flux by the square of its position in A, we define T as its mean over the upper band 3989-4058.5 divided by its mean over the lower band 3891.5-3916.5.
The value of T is 1.23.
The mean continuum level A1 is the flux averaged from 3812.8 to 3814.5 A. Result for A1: 12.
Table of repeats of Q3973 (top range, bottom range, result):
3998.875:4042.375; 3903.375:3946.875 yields 1.25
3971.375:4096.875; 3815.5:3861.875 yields 1.30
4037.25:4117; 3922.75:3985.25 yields 1.23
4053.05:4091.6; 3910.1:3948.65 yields 1.18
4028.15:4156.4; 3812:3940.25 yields 1.24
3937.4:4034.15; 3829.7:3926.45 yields 1.11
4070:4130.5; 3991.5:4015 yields 0.94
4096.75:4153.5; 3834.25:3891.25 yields 1.21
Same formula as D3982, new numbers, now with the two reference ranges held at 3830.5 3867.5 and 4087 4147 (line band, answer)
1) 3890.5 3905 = 0.3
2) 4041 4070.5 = -4.1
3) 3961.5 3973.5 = 1.9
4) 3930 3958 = 0.5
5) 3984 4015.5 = -3.5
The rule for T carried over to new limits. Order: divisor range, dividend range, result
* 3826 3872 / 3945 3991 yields 1.02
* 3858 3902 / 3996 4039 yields 1.22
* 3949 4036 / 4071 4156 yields 1.05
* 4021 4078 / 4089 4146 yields 0.92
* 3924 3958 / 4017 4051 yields 1.29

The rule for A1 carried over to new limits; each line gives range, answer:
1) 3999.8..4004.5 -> 15.2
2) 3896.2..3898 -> 12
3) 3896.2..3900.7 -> 11.9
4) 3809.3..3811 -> 11.6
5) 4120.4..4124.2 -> 13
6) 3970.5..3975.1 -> 10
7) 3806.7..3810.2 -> 11.2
